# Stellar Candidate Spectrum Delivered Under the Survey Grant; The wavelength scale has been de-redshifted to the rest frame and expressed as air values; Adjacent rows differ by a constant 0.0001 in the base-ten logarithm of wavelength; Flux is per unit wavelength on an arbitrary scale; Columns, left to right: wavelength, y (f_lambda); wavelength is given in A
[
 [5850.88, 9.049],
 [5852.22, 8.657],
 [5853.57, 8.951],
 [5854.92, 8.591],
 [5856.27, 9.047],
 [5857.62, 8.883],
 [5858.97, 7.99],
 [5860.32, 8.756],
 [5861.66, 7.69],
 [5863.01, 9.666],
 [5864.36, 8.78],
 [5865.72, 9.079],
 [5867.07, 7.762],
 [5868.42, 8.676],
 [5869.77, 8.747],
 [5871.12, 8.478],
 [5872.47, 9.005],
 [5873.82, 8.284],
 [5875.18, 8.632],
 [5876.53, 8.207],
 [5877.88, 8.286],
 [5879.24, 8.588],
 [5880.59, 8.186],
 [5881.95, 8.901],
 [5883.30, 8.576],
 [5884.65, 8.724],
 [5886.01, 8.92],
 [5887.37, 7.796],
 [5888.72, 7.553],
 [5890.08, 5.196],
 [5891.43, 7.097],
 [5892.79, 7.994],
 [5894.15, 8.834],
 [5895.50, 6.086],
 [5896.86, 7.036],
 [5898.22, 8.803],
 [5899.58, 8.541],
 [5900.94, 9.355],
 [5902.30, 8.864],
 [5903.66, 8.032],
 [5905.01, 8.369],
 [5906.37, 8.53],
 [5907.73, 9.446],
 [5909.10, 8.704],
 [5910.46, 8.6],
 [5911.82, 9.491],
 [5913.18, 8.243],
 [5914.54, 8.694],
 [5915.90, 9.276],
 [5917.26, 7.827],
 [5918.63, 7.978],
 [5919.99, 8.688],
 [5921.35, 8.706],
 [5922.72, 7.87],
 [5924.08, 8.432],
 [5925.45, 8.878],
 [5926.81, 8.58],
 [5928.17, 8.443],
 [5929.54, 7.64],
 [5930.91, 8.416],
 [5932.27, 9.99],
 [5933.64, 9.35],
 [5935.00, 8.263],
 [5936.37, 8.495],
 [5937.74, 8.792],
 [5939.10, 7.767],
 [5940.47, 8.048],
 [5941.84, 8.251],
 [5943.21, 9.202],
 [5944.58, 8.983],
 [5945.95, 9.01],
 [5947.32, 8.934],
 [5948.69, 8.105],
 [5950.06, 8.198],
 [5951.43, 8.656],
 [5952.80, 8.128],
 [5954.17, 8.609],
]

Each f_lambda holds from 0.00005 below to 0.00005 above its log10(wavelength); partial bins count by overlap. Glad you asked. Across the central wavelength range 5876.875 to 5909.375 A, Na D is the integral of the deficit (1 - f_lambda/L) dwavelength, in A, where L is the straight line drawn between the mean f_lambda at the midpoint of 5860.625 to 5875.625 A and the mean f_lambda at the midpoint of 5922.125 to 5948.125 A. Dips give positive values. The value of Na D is 1.6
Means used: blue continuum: 8.62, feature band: 8.18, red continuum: 8.6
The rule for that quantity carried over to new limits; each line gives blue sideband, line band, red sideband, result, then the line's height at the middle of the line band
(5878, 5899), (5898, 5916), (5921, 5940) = -1.3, 8.18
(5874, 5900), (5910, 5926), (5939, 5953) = -0.6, 8.27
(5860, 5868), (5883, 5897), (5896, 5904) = 1.4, 8.46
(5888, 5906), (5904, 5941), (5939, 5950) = -1.6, 8.22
